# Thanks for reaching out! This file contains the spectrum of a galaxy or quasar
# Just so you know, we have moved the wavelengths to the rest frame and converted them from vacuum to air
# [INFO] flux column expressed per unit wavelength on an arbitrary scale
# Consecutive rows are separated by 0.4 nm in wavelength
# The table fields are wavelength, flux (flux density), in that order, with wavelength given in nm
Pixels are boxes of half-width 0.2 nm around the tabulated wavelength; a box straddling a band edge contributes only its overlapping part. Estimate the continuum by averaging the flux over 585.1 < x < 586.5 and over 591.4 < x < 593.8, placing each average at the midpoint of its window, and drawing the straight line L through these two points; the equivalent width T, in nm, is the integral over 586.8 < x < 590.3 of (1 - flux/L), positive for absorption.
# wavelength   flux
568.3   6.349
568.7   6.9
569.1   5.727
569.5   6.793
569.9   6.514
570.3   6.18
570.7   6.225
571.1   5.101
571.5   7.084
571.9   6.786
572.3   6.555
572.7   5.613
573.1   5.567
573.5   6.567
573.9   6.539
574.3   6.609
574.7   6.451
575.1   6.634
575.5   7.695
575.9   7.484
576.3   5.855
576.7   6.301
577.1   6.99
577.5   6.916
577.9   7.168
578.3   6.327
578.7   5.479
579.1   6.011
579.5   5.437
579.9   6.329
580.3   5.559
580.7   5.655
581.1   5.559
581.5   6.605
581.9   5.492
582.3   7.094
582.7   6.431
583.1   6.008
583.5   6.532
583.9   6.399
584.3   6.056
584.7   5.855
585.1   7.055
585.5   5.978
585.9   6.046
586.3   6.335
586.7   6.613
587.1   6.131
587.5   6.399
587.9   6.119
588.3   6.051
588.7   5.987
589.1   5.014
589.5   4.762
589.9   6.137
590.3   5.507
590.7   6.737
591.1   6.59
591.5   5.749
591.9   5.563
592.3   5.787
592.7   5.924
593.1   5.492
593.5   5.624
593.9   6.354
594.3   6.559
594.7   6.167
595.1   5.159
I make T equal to 0.12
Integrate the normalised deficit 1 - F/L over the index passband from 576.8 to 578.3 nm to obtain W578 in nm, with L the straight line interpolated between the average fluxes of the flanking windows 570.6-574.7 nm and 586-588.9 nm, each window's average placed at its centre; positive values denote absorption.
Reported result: -0.15 nm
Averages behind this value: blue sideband 6.27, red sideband 6.23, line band 6.88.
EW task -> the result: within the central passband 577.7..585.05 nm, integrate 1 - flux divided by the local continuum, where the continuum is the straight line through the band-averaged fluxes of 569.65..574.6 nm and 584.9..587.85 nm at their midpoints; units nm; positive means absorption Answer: 0.23 nm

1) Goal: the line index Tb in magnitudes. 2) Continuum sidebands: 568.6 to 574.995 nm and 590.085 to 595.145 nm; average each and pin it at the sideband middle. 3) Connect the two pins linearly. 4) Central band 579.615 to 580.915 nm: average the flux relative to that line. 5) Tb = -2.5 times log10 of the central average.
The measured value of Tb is 0.06 mag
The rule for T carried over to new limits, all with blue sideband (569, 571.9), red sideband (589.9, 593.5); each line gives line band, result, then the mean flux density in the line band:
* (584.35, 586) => -0.05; 6.23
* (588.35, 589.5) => 0.10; 5.44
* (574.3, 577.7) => -0.32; 6.78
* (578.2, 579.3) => 0.04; 5.9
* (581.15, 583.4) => -0.08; 6.28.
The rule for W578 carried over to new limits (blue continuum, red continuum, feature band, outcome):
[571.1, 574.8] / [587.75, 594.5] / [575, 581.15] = -0.13 nm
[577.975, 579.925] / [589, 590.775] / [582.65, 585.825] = -0.27 nm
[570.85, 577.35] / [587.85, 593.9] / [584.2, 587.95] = -0.16 nm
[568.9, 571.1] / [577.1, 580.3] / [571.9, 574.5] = -0.03 nm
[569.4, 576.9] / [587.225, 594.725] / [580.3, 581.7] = 0.07 nm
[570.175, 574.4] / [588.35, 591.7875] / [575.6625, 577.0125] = -0.10 nm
